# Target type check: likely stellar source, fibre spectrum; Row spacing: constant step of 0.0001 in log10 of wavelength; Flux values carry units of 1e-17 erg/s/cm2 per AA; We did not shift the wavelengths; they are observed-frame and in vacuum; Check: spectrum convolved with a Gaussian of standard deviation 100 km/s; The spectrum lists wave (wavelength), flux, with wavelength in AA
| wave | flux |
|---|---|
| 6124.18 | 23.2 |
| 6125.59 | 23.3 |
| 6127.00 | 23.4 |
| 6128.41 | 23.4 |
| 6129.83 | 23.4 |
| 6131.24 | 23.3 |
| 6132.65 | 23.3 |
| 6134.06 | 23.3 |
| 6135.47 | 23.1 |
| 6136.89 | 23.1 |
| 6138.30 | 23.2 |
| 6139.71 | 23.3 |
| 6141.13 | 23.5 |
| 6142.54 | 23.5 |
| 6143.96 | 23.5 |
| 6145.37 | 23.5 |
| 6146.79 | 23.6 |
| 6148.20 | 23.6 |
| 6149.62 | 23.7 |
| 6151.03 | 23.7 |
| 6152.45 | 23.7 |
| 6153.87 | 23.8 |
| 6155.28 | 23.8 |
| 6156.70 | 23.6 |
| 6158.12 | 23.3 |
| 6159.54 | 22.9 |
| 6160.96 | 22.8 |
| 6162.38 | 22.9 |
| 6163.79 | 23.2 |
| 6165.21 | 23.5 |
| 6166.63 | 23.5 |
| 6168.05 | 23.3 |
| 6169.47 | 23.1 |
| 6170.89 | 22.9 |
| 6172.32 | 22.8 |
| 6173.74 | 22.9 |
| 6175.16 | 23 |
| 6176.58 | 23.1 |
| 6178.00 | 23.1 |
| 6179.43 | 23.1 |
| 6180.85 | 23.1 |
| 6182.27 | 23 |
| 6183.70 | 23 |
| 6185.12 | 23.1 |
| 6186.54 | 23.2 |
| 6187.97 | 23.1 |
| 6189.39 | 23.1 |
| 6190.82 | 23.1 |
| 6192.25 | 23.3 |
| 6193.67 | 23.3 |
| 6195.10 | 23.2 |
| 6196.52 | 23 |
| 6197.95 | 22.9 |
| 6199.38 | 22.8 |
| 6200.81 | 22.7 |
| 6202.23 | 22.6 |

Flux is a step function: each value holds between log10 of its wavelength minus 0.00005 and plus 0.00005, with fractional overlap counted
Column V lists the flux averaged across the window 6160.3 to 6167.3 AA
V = 23.2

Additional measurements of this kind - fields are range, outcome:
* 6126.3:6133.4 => 23.4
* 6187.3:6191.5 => 23.1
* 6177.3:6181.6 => 23.1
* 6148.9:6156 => 23.7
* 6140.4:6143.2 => 23.5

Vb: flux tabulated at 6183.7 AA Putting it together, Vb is 23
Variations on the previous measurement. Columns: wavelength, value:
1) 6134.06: 23.3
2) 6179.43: 23.1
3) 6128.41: 23.4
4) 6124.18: 23.2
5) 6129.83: 23.4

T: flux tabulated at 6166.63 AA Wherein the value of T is 23.5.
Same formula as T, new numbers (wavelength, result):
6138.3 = 23.2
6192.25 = 23.3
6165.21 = 23.5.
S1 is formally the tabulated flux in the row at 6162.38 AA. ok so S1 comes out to 22.9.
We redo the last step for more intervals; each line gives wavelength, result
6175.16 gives 23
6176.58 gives 23.1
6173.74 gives 22.9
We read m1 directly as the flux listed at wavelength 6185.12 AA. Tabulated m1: 23.1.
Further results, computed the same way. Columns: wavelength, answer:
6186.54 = 23.2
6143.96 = 23.5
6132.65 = 23.3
